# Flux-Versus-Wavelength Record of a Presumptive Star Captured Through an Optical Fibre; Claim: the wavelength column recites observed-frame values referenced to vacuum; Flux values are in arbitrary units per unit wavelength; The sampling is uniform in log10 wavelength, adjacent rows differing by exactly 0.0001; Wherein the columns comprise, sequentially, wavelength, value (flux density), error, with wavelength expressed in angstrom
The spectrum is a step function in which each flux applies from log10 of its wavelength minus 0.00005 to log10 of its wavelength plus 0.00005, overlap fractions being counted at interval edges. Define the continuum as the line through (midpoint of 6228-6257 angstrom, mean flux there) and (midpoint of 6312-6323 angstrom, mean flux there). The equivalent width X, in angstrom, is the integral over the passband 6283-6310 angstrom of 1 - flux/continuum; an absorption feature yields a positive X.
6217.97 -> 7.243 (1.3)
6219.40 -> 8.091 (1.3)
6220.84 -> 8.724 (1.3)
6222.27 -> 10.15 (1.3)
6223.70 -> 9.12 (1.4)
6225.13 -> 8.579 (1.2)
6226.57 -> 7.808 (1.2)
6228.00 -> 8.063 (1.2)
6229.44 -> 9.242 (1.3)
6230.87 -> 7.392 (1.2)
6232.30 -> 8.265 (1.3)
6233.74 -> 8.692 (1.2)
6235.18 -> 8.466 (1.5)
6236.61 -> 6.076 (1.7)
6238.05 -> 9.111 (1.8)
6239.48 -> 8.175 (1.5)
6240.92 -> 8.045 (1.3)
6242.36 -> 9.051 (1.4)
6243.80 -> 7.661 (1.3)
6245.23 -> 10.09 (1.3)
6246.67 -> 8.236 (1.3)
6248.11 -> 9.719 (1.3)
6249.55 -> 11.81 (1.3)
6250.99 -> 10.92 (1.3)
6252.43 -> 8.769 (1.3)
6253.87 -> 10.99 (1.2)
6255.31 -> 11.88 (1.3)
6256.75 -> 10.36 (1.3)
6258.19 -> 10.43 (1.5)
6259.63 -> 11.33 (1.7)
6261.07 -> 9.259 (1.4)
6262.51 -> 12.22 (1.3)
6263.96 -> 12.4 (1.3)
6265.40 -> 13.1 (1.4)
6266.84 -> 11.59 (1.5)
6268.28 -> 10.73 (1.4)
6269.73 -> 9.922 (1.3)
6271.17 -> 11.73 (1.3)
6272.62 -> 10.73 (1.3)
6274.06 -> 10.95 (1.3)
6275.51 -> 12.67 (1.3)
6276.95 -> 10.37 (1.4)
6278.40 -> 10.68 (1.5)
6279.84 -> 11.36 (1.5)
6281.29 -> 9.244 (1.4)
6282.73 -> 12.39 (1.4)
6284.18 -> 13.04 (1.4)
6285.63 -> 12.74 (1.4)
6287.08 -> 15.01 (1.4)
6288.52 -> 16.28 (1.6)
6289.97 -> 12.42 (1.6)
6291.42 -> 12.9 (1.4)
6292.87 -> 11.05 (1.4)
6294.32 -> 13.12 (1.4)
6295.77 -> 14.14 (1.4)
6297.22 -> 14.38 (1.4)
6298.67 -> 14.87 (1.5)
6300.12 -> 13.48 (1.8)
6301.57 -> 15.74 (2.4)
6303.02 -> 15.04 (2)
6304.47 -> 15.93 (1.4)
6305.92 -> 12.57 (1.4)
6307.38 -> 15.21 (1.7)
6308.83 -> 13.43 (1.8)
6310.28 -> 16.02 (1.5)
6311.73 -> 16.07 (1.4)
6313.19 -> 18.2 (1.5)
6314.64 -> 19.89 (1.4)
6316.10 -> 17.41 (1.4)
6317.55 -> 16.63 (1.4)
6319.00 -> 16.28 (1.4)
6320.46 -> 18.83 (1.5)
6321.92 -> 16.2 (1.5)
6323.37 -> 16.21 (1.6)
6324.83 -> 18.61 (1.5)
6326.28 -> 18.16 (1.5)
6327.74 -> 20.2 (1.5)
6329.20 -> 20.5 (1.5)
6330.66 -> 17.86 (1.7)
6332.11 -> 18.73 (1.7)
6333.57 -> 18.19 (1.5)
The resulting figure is 2.08 angstrom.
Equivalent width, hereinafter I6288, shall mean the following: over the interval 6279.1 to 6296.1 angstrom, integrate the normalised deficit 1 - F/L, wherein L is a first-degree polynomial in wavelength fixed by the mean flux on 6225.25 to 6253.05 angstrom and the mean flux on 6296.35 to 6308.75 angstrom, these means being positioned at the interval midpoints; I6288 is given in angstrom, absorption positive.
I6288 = 0.6 angstrom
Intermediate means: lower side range 8.71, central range 12.8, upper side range 14.6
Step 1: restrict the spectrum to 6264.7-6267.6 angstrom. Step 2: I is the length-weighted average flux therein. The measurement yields 12.3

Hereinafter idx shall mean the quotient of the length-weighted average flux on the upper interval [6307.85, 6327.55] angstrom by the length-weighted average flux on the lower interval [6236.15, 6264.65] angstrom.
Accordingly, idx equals 1.7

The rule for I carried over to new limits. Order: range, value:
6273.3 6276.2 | 11.8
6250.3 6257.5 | 10.6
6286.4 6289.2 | 15.7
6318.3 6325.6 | 17.2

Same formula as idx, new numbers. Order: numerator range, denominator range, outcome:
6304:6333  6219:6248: 2.02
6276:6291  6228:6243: 1.50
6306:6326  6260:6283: 1.50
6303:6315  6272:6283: 1.43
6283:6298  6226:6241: 1.66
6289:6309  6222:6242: 1.67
